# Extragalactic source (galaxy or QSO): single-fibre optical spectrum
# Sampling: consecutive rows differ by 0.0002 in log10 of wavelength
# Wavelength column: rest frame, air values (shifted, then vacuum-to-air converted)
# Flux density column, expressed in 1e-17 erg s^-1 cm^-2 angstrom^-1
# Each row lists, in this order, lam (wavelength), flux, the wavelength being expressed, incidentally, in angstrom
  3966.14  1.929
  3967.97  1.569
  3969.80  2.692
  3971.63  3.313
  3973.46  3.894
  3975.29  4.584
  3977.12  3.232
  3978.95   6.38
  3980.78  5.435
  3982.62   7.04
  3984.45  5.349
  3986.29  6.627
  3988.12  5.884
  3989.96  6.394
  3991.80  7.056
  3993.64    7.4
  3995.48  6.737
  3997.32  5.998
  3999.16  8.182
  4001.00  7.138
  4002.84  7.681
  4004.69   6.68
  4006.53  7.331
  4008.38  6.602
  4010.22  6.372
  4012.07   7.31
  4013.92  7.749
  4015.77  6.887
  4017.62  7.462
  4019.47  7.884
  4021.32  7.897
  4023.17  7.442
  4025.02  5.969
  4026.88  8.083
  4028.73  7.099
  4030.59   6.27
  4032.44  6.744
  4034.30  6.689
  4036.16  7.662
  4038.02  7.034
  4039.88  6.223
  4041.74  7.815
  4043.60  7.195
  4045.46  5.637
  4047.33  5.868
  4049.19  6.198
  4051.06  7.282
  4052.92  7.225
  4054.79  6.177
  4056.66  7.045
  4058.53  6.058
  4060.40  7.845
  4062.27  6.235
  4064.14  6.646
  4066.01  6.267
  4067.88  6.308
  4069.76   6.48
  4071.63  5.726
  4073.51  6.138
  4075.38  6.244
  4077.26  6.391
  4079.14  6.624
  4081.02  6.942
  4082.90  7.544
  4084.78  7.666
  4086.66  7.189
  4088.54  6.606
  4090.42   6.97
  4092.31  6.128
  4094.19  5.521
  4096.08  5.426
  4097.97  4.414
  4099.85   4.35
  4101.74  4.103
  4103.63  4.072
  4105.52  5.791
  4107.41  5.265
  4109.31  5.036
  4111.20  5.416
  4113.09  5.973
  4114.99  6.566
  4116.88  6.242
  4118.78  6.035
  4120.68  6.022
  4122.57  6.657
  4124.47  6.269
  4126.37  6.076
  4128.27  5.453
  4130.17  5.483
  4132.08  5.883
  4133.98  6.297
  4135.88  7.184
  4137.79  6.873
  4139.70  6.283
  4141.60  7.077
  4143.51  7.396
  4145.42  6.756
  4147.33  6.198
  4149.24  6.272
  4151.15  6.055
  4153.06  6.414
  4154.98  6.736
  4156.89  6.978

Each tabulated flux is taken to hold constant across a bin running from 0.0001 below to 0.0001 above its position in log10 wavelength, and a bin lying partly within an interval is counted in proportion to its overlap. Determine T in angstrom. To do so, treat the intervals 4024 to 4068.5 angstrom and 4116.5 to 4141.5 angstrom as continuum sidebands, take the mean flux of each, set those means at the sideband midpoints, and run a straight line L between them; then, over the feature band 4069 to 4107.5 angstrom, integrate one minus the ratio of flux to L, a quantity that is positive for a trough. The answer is 3.0 angstrom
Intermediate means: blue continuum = 6.74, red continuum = 6.24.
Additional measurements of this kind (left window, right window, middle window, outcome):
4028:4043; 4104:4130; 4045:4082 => 0.5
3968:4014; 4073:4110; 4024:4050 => -3.4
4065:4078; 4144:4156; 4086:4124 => 3.8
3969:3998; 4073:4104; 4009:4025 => -4.5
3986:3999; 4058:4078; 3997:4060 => -4.2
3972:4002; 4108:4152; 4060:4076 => -0.6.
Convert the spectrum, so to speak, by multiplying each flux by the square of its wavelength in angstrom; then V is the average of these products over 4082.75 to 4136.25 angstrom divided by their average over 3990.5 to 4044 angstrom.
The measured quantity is 0.9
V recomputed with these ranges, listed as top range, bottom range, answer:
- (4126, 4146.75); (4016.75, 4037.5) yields 0.94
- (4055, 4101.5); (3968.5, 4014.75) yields 1.08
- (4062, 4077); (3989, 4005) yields 0.92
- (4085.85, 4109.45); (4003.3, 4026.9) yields 0.79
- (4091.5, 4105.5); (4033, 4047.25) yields 0.74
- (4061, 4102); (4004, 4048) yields 0.91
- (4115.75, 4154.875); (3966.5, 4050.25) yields 1.06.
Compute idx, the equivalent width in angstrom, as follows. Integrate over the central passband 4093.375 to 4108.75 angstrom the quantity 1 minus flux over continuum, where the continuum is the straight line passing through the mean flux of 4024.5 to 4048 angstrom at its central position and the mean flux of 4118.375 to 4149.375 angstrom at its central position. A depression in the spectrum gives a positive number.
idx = 3.9 angstrom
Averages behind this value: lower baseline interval 6.81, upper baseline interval 6.37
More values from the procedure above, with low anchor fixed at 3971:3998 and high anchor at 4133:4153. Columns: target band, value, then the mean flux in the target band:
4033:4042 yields -1.49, 7.01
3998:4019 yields -4.91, 7.22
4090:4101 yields 1.70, 5.37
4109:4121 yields 0.98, 5.94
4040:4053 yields -1.31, 6.68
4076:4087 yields -1.32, 7.03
